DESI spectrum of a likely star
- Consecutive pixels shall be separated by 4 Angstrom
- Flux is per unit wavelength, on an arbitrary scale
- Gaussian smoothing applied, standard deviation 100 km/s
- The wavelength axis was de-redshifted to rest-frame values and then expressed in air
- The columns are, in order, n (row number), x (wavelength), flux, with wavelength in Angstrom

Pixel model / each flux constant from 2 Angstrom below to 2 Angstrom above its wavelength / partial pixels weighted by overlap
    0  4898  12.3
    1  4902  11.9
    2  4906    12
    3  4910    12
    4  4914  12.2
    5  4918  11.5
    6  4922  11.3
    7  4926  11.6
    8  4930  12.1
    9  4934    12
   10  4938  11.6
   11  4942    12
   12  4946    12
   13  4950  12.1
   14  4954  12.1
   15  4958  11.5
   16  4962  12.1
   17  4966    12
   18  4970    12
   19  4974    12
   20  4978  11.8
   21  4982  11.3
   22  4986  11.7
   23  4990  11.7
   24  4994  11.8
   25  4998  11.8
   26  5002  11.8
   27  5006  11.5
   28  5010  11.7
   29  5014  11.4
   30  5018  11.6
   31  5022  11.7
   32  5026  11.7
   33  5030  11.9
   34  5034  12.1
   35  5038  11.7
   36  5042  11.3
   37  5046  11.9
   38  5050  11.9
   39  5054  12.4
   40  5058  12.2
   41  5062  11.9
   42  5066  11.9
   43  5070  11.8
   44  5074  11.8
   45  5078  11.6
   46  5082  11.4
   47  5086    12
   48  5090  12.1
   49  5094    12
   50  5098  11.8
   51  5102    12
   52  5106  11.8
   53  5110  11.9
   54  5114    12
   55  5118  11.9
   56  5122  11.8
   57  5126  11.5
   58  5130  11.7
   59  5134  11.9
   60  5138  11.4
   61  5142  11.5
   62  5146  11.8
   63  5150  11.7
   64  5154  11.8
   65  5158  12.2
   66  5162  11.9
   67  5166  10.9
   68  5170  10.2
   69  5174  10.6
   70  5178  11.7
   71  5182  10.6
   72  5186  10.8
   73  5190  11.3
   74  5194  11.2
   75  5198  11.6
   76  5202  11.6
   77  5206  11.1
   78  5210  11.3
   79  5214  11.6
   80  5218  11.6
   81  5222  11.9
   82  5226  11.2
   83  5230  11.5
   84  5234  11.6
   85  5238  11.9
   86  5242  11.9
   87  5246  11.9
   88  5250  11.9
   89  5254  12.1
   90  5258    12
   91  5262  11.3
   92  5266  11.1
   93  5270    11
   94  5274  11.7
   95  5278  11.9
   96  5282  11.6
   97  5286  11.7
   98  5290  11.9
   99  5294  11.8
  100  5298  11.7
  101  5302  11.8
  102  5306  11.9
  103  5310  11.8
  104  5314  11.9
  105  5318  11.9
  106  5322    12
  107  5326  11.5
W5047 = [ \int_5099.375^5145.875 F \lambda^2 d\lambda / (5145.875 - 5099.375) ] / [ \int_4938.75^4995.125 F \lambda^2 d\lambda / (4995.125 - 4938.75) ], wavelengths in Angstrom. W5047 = 1.06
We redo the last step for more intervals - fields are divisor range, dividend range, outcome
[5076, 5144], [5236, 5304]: 1.06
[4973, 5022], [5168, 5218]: 1.03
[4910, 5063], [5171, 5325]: 1.08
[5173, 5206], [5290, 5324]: 1.11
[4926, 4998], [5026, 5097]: 1.04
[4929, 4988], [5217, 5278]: 1.10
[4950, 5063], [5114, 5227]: 1.03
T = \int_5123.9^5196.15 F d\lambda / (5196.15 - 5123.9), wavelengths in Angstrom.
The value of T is 11.4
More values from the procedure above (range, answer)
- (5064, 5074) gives 11.8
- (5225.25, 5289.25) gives 11.7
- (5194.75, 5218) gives 11.4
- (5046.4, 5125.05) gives 11.9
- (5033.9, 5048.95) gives 11.7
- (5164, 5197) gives 10.9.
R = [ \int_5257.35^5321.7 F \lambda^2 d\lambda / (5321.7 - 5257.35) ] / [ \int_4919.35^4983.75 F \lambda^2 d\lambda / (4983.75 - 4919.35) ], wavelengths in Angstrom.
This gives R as 1.1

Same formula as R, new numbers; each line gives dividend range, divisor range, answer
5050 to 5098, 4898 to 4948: 1.07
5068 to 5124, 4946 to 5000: 1.05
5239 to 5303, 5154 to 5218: 1.07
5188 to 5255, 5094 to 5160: 1.02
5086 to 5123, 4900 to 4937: 1.09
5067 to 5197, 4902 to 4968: 1.05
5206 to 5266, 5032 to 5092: 1.05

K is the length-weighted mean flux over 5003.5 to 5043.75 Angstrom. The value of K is 11.7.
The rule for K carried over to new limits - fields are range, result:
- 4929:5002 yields 11.9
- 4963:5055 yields 11.8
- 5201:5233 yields 11.5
